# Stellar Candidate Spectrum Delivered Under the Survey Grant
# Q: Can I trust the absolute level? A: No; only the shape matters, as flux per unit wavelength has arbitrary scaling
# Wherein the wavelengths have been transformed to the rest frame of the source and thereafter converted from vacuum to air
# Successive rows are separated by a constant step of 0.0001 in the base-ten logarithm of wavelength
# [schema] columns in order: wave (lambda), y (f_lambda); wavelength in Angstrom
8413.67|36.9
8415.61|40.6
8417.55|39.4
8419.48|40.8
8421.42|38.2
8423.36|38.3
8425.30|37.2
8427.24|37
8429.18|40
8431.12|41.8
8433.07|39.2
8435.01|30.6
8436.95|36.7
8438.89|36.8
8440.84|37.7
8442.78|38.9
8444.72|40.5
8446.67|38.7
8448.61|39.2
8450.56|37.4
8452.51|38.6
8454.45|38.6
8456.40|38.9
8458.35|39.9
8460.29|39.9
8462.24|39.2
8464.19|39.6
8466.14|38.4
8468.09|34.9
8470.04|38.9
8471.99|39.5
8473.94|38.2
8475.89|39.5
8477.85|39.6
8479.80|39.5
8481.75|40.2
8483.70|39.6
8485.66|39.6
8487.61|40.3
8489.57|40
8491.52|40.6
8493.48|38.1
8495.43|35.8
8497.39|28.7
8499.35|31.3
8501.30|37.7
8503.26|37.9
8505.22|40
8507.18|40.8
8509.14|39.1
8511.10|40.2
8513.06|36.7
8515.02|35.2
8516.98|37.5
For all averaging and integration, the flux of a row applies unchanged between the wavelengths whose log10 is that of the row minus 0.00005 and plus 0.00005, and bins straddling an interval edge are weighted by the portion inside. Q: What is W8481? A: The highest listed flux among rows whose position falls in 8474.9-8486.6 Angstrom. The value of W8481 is 40.2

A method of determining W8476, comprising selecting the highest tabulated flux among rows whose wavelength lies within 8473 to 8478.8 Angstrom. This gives 39.6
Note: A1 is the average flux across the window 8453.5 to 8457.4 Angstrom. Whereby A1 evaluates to 38.7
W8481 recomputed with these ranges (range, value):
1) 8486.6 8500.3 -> 40.6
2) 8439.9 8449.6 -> 40.5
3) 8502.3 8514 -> 40.8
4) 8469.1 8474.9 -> 39.5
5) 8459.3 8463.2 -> 39.9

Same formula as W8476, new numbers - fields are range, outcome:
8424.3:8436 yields 41.8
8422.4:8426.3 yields 38.3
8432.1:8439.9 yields 39.2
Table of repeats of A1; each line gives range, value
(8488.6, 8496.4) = 38.7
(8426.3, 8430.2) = 38.6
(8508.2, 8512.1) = 39.6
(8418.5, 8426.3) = 38.7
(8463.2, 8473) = 38.3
